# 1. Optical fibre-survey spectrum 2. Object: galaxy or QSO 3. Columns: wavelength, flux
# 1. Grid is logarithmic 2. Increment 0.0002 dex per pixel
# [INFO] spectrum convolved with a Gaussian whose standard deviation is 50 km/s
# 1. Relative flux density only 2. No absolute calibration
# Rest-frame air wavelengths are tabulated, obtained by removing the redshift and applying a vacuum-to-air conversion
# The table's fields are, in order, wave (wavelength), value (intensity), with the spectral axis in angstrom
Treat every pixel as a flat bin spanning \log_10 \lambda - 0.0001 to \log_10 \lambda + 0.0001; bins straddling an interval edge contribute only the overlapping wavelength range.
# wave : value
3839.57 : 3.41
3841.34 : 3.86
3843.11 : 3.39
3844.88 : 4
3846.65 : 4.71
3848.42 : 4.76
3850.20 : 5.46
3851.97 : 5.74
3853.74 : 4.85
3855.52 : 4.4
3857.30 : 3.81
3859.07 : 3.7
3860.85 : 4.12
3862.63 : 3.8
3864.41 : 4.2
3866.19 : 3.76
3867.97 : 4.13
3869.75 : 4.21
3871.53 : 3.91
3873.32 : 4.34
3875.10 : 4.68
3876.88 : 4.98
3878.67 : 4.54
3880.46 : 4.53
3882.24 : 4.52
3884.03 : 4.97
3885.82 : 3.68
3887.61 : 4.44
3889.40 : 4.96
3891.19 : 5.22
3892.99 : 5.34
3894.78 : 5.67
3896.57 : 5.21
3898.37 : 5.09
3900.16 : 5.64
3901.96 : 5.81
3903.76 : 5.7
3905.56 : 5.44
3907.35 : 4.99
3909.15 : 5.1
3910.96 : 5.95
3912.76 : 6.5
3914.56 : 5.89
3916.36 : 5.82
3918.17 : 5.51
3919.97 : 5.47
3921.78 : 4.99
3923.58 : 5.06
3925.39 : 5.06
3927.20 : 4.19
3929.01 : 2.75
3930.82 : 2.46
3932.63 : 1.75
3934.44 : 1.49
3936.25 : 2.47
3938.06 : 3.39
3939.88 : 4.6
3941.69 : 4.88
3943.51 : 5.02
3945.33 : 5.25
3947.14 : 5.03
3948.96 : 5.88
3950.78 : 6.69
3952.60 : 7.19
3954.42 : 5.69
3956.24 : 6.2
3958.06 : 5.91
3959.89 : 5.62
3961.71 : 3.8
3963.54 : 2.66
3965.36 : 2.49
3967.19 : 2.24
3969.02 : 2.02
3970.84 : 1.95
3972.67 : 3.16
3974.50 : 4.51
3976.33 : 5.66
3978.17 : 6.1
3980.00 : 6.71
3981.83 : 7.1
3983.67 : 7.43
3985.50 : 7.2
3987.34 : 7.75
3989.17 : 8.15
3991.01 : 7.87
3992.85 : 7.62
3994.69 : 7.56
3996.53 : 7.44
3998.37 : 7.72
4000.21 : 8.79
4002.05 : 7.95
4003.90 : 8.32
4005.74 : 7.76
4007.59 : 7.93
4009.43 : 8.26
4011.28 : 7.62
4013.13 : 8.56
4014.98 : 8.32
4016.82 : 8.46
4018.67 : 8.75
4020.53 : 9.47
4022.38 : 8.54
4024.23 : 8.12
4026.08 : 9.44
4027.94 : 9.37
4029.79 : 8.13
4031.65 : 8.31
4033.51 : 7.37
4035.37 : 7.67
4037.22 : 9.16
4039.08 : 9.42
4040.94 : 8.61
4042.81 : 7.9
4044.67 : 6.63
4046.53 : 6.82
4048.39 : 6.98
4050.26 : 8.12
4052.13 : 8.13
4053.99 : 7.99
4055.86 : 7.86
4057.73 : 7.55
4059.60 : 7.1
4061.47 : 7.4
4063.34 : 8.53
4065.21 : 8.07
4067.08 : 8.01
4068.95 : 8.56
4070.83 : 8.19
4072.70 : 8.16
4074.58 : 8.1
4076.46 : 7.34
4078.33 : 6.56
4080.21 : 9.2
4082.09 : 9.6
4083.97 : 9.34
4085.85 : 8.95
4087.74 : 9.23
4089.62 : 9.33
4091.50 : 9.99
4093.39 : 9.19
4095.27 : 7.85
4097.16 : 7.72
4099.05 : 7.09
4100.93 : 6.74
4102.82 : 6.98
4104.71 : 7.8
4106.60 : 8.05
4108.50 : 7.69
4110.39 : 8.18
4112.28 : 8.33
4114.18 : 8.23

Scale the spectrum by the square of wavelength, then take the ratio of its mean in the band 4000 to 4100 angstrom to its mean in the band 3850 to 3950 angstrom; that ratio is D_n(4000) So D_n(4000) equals 1.92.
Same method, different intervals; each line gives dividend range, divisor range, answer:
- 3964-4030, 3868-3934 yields 1.54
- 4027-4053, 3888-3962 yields 1.70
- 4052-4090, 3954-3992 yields 1.65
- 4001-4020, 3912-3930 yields 1.69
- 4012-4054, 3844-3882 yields 2.04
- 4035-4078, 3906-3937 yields 1.90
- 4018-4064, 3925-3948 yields 2.32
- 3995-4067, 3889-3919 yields 1.56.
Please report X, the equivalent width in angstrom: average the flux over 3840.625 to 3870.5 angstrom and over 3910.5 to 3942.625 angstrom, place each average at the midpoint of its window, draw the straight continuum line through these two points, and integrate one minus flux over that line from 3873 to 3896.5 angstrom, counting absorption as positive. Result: -2.6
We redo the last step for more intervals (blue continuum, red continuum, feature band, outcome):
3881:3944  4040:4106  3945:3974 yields 5.98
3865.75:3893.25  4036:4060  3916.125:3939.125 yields 6.78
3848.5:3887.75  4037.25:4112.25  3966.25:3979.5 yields 5.35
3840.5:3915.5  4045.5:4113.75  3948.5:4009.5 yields 3.14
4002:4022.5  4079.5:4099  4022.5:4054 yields 1.46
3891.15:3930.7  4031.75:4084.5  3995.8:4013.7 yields -2.63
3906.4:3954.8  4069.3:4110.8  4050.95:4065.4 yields -0.52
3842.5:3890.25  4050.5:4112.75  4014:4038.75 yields -4.79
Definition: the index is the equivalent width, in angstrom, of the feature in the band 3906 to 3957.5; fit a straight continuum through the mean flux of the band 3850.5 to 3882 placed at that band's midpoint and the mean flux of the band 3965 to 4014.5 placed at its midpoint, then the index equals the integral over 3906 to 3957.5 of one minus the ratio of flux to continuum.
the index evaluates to 6.4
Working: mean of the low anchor 4.36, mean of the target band 4.84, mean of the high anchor 6.58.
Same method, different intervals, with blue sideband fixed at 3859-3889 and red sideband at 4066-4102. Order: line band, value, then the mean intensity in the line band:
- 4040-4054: 0.0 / 7.63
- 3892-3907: -2.1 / 5.47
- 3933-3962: 4.2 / 4.91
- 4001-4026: -4.8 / 8.35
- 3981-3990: -1.5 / 7.53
